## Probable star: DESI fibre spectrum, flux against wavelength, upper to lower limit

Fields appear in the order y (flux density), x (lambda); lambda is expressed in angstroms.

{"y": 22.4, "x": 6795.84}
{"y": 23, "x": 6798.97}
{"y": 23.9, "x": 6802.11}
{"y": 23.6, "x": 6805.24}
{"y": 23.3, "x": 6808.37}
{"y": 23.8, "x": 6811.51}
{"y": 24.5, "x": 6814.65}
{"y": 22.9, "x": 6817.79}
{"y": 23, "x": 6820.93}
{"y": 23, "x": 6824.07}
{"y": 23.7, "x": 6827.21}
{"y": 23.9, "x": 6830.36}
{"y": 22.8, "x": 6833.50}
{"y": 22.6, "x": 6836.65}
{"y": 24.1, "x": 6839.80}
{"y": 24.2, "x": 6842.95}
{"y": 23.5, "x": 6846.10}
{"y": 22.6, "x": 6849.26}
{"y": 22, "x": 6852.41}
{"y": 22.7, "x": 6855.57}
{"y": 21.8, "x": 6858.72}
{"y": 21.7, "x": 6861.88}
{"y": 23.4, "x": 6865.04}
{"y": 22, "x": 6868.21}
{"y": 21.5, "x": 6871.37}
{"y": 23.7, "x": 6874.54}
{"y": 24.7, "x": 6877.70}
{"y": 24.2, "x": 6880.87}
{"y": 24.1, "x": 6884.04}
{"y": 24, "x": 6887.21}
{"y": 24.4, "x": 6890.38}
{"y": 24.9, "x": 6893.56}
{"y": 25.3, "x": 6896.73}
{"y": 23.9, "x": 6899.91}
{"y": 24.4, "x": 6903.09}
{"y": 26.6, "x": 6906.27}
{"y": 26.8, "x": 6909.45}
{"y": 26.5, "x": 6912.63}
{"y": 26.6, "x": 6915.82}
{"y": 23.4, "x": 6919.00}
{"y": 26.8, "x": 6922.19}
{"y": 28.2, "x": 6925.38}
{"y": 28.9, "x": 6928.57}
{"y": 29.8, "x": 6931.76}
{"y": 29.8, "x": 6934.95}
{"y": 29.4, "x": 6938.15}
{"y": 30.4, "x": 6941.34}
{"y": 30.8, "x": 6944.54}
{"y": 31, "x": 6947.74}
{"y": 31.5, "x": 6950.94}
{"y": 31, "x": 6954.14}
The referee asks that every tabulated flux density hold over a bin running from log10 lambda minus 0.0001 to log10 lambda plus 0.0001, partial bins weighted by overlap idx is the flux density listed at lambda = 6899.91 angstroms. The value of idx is 23.9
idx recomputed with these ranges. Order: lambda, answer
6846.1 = 23.5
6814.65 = 24.5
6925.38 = 28.2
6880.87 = 24.2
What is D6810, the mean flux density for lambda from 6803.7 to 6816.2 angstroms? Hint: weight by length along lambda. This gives 23.8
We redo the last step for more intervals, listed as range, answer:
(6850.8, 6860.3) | 22.2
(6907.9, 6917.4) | 26.6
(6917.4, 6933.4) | 27.4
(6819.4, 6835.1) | 23.3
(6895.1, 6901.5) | 24.6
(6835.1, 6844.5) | 23.6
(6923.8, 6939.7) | 29.2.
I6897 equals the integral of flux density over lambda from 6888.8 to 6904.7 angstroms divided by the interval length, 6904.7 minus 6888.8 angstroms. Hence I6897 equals 24.6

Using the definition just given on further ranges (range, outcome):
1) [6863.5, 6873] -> 22.3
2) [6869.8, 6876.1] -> 22.6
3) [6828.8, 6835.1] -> 23.4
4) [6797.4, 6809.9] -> 23.4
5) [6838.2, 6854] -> 23.3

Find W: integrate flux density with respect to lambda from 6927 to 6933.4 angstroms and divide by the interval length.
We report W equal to 29.4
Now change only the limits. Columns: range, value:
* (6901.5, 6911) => 25.9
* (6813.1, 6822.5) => 23.5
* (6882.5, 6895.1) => 24.3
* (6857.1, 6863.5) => 21.8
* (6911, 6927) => 26.3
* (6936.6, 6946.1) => 30.2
